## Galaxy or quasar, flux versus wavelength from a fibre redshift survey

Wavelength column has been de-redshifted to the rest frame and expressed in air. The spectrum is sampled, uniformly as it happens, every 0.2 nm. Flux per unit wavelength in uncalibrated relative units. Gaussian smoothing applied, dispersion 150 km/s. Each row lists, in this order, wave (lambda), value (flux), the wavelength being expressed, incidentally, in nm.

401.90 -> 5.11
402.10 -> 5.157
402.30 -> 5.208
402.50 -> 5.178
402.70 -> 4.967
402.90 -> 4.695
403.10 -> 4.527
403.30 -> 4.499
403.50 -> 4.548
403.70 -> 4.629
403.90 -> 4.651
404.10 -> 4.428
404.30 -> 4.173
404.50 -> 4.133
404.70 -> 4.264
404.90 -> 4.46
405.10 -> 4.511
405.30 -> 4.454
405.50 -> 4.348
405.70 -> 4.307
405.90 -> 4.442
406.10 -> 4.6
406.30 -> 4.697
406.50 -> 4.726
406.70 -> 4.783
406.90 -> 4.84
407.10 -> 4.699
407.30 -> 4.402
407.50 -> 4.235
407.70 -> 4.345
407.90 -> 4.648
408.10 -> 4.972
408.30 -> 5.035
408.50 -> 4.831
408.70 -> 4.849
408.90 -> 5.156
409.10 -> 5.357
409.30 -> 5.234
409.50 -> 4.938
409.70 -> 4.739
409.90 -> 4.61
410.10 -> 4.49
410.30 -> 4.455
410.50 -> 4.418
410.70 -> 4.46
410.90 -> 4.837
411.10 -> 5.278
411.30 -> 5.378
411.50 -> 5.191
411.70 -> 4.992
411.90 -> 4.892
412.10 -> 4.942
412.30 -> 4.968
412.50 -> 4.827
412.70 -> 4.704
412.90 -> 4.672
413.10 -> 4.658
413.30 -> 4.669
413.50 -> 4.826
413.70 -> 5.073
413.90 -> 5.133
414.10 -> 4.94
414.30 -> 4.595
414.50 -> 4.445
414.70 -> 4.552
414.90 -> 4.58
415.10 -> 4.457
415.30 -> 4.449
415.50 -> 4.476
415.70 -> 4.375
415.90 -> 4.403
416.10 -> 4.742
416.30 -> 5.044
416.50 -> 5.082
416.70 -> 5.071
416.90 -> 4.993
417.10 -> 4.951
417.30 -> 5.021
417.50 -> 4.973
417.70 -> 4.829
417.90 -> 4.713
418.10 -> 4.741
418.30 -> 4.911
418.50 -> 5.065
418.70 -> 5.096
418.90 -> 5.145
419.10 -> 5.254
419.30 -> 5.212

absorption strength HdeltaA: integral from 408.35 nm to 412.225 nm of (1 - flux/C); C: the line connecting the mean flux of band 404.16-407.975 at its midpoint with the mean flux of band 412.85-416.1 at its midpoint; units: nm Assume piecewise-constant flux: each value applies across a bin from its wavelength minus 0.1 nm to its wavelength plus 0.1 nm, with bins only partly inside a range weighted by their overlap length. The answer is -0.29 nm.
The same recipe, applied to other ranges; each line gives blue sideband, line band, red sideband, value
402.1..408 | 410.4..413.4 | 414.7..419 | -0.094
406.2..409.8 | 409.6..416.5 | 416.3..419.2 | 0.215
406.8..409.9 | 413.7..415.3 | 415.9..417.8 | 0.072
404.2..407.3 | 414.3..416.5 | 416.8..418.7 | 0.118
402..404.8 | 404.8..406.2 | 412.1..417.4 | 0.067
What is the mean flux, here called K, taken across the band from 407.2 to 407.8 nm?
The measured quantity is 4.33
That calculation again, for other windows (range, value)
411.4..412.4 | 5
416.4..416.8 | 5.08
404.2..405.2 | 4.31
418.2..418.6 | 4.99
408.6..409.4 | 5.15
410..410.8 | 4.46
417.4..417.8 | 4.9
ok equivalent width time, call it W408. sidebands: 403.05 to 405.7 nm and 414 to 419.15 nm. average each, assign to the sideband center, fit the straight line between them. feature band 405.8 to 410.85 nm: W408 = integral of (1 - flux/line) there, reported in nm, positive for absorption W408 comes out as -0.19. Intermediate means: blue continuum 4.43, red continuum 4.8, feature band 4.72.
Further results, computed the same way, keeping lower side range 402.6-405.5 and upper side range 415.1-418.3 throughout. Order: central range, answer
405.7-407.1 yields -0.03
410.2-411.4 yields -0.04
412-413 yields -0.03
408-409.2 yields -0.11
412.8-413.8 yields -0.02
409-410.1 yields -0.07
